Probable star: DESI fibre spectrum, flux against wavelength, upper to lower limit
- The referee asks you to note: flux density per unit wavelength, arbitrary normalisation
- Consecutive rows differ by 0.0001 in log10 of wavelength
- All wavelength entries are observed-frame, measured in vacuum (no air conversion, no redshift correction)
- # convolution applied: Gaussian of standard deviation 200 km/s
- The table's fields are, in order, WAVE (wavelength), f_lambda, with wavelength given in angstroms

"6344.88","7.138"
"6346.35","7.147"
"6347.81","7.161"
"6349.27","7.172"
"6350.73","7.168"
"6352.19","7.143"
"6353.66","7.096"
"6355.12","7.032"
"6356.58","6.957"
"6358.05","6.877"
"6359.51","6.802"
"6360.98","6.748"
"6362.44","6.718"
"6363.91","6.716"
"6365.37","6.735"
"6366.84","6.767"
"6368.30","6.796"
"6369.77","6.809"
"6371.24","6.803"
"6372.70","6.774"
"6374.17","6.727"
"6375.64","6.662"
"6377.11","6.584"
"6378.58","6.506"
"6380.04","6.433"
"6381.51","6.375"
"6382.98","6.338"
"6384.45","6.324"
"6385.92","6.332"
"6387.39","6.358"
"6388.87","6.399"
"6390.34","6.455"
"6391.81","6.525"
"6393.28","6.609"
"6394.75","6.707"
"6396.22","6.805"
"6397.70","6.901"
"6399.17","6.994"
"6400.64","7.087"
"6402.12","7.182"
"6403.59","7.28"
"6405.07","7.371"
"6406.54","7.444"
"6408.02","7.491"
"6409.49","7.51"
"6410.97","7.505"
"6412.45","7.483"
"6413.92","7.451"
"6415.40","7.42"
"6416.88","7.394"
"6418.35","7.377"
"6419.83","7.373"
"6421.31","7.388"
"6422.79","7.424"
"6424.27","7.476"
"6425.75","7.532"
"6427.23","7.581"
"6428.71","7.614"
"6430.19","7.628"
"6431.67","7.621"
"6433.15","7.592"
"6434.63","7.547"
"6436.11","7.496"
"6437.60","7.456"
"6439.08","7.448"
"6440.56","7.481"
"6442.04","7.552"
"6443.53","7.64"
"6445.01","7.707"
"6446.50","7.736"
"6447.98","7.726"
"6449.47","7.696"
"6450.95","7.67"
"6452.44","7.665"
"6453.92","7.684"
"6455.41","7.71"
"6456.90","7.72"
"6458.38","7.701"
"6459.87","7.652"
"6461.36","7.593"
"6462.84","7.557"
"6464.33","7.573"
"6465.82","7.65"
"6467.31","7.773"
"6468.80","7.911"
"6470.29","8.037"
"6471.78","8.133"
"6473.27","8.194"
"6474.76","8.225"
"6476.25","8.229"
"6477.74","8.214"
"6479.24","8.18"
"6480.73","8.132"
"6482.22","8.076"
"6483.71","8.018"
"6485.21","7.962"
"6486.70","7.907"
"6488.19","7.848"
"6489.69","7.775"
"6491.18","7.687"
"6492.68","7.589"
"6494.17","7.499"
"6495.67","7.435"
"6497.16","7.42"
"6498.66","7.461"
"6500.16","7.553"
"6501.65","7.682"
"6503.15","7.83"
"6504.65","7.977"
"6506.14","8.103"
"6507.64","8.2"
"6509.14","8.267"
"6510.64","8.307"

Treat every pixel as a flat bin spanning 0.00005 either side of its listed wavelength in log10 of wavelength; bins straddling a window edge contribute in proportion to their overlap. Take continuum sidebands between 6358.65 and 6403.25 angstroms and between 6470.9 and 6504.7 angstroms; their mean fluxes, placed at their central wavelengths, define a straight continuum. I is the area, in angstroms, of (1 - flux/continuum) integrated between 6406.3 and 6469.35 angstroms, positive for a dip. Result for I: -2.31 angstroms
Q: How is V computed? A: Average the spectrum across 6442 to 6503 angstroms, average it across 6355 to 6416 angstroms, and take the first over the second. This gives 1.14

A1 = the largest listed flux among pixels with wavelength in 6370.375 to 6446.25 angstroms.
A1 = 7.707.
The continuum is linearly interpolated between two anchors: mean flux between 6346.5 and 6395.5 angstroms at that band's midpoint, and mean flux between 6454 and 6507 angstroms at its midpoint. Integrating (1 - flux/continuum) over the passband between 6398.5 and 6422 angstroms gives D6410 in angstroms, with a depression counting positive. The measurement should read -0.80 angstroms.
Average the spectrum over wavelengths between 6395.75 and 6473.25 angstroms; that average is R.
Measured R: 7.54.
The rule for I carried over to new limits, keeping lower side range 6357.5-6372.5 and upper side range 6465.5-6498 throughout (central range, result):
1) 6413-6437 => -0.45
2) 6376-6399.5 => 1.56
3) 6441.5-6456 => -0.18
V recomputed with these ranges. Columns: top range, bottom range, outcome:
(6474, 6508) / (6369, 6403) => 1.18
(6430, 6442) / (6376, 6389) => 1.18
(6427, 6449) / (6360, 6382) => 1.14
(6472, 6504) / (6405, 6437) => 1.05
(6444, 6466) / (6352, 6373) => 1.12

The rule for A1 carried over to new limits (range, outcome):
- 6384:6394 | 6.609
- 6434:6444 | 7.64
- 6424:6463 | 7.736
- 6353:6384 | 7.096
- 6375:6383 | 6.662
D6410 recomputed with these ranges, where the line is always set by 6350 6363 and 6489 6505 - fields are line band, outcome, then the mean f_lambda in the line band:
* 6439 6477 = -1.7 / 7.76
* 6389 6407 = 0.6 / 6.92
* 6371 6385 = 1.0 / 6.55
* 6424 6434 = -0.4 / 7.58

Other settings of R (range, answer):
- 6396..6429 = 7.36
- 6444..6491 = 7.86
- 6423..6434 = 7.57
